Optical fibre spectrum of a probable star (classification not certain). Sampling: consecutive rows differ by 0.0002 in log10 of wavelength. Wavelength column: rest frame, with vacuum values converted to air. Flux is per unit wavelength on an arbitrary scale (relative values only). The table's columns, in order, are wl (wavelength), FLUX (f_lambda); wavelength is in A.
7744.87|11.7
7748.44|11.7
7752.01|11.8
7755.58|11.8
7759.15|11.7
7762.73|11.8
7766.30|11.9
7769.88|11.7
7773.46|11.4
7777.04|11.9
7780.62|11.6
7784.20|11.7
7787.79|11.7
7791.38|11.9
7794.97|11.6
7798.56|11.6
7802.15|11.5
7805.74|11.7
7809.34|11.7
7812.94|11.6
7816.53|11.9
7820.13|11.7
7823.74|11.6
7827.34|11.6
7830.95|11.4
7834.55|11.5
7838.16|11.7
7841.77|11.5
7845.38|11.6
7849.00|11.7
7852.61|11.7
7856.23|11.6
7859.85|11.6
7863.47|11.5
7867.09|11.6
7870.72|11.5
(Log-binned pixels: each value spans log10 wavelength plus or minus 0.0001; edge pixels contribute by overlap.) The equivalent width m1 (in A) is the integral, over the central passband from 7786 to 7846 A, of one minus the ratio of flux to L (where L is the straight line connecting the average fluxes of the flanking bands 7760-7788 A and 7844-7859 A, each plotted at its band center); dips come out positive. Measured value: 0.20 A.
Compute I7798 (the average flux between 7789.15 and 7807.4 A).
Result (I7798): 11.7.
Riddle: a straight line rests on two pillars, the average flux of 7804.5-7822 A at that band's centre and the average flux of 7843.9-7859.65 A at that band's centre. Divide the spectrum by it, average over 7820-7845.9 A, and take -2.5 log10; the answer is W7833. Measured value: 0.01 mag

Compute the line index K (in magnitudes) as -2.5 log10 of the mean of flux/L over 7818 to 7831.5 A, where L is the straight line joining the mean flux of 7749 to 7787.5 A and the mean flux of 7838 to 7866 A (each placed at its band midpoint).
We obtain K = 0.01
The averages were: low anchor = 11.7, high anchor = 11.6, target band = 11.6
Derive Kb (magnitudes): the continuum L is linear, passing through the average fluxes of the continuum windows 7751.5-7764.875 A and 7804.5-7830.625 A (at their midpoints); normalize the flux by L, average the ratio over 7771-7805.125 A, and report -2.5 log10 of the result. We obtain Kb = 0.01 mag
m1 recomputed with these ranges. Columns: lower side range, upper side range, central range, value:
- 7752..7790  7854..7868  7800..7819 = -0.03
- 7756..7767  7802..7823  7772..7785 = 0.12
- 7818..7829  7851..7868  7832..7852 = 0.03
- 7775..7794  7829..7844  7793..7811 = 0.08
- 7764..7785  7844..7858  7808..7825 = -0.04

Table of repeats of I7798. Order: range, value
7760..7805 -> 11.7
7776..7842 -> 11.7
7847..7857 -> 11.7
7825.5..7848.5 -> 11.6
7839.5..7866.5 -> 11.6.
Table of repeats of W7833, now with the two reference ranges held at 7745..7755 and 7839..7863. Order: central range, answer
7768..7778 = 0.006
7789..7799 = -0.002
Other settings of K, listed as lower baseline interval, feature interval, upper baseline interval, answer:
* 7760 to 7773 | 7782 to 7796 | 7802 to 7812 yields 0.00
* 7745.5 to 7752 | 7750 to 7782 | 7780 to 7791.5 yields 0.00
